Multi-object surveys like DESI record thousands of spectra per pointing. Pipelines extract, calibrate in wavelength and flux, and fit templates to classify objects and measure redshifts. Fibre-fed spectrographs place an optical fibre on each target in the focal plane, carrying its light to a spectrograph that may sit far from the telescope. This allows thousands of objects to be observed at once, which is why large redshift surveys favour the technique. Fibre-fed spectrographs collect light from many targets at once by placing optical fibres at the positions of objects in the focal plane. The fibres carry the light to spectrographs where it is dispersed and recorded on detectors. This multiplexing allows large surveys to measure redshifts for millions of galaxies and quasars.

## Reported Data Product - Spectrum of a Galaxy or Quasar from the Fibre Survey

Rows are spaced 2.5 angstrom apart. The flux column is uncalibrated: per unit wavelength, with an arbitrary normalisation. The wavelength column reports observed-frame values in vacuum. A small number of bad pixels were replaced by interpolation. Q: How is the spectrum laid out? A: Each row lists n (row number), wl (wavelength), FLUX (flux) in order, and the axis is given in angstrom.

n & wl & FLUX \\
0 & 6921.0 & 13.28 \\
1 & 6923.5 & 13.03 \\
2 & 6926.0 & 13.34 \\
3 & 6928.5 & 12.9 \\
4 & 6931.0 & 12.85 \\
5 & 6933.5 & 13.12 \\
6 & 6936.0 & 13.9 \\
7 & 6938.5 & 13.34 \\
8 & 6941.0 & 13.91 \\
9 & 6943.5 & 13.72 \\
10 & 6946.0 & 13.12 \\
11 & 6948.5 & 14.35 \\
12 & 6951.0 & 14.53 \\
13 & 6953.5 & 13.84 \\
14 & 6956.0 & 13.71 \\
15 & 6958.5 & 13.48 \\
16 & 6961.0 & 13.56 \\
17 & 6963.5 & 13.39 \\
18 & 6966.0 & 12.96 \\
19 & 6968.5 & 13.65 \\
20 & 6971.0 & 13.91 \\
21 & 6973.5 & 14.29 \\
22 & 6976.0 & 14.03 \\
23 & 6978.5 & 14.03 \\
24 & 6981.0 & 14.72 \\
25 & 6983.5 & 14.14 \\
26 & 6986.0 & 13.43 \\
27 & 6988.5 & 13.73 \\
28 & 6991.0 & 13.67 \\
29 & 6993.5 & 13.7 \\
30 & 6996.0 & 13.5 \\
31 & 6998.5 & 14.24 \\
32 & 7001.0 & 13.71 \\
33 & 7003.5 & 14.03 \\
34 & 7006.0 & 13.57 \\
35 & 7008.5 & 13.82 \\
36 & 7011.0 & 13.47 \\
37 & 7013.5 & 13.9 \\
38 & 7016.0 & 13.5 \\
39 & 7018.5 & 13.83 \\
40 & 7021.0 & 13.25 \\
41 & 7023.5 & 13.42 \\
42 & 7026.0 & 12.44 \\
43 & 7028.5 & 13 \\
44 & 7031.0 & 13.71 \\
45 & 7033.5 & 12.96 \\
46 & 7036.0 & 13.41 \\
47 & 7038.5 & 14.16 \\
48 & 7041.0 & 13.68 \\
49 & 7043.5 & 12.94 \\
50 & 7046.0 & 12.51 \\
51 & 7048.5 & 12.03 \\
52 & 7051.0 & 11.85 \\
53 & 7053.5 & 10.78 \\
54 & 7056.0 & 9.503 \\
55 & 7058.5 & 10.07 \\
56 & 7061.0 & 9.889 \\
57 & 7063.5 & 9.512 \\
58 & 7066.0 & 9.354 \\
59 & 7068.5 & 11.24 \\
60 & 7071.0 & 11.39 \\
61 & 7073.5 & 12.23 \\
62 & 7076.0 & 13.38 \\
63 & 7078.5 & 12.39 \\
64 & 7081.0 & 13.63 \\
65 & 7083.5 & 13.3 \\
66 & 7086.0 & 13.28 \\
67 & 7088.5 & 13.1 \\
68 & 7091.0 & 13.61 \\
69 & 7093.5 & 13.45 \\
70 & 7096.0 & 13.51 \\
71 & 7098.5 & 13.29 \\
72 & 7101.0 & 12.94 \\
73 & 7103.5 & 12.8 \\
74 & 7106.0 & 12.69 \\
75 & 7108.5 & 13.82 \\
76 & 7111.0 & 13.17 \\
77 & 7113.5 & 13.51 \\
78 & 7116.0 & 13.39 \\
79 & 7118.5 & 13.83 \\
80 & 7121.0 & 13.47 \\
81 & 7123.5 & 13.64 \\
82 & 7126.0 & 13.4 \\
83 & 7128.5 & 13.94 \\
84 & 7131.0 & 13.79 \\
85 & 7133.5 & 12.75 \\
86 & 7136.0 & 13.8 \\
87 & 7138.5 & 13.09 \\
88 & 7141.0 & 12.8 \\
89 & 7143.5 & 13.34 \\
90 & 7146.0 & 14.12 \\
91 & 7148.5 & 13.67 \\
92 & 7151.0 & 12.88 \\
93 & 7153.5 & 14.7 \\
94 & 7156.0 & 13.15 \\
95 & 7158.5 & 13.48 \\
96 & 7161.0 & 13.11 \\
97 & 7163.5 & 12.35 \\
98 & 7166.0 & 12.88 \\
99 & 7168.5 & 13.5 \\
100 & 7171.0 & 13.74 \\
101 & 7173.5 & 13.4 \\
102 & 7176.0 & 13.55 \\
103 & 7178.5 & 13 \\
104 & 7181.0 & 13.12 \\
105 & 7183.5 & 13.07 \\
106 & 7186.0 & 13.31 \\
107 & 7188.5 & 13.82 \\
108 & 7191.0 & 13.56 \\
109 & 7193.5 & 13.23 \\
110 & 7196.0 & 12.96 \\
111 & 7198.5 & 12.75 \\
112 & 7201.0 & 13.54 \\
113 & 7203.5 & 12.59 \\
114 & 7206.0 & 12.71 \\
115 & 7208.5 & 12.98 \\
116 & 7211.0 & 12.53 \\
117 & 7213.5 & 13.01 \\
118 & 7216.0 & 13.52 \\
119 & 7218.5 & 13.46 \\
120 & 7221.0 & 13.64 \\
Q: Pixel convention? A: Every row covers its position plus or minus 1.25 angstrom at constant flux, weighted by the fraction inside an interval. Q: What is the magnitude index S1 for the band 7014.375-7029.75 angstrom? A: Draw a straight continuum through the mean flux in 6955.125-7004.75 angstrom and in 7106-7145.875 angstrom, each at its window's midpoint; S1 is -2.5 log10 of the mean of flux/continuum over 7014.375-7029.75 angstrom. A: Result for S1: 0.04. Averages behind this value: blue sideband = 13.8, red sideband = 13.4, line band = 13.3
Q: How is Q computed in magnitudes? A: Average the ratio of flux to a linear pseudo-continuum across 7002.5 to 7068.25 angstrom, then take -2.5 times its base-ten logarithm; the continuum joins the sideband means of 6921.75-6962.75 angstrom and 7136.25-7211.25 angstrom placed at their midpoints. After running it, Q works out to 0.08 mag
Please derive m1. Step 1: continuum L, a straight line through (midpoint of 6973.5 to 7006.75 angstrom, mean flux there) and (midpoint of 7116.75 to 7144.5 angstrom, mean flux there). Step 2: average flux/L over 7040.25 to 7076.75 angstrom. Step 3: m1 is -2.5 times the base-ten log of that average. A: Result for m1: 0.21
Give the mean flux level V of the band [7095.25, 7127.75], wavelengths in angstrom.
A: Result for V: 13.3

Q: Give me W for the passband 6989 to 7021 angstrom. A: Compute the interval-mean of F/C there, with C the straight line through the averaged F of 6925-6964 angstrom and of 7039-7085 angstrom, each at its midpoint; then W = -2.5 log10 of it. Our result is -0.09 mag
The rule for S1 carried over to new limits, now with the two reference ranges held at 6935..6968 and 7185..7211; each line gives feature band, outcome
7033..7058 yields 0.10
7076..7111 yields 0.01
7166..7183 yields -0.01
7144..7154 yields -0.04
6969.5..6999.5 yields -0.03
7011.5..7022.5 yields -0.01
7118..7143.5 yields -0.01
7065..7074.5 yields 0.21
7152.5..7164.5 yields -0.01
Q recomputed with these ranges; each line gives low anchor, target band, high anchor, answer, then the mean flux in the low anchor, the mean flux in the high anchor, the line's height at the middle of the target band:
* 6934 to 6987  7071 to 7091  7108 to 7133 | 0.053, 13.8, 13.6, 13.6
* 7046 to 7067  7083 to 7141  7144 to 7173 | -0.110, 10.5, 13.4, 12.1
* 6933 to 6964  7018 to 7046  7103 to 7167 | 0.022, 13.7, 13.4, 13.6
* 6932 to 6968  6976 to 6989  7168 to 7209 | -0.035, 13.6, 13.2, 13.6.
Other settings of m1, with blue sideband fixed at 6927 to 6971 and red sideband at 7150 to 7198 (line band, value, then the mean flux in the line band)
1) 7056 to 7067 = 0.354 mag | 9.69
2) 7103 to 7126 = -0.002 mag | 13.4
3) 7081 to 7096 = 0.001 mag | 13.4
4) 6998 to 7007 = -0.029 mag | 13.9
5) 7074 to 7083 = 0.028 mag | 13.1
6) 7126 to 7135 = -0.011 mag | 13.5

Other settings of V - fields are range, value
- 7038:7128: 12.5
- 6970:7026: 13.8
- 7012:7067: 12.3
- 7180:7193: 13.4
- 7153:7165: 13.3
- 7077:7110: 13.2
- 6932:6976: 13.7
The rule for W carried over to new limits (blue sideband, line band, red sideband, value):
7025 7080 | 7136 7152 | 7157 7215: -0.05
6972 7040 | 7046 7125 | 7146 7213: 0.09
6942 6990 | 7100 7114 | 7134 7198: 0.03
